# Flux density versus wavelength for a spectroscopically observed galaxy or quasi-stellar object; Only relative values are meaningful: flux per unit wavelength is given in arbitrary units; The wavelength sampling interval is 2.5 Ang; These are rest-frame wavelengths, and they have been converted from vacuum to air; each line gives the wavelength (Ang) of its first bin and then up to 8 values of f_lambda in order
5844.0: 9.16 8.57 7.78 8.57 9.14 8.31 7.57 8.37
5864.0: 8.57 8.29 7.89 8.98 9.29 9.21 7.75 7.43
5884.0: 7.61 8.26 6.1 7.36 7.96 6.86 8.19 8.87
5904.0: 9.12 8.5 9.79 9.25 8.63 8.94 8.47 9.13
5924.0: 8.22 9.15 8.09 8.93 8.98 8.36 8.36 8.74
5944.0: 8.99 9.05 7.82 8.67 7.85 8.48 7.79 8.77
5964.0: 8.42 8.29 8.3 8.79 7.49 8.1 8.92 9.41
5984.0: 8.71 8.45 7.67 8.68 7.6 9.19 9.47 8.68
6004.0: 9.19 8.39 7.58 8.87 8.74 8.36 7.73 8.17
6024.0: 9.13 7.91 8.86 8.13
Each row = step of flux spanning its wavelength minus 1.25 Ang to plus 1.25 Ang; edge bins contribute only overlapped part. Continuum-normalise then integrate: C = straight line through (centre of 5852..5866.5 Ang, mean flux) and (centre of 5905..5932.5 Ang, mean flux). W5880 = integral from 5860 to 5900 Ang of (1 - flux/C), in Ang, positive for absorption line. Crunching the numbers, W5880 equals 2.5 Ang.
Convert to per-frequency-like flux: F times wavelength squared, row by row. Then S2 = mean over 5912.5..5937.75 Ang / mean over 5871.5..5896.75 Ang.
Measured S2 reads 1.1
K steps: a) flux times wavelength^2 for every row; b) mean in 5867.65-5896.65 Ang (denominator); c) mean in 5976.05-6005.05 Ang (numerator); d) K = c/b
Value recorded 1.1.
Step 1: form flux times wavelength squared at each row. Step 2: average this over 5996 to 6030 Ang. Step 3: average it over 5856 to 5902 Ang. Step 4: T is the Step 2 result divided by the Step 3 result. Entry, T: 1.12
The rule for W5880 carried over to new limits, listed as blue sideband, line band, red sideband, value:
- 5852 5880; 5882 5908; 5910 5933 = 2.3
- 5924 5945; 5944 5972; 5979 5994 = 0.7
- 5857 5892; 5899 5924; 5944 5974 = -2.1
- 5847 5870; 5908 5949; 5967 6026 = -1.9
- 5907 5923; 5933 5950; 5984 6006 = 0.5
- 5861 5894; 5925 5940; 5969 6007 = -0.6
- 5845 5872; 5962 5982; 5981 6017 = 0.2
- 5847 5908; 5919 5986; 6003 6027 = -1.8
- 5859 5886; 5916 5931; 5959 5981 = -0.6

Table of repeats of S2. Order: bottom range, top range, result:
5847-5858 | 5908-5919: 1.10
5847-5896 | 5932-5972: 1.07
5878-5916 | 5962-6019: 1.08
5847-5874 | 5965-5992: 1.04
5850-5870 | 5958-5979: 1.03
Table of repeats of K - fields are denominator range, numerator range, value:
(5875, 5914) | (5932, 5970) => 1.06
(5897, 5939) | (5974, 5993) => 0.99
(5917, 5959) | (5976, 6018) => 1.02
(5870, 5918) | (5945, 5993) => 1.04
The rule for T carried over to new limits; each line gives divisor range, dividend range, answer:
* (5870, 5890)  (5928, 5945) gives 1.09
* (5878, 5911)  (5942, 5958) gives 1.08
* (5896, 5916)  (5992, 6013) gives 1.02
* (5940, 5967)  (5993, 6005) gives 1.06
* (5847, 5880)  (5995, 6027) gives 1.07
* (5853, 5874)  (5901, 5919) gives 1.08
